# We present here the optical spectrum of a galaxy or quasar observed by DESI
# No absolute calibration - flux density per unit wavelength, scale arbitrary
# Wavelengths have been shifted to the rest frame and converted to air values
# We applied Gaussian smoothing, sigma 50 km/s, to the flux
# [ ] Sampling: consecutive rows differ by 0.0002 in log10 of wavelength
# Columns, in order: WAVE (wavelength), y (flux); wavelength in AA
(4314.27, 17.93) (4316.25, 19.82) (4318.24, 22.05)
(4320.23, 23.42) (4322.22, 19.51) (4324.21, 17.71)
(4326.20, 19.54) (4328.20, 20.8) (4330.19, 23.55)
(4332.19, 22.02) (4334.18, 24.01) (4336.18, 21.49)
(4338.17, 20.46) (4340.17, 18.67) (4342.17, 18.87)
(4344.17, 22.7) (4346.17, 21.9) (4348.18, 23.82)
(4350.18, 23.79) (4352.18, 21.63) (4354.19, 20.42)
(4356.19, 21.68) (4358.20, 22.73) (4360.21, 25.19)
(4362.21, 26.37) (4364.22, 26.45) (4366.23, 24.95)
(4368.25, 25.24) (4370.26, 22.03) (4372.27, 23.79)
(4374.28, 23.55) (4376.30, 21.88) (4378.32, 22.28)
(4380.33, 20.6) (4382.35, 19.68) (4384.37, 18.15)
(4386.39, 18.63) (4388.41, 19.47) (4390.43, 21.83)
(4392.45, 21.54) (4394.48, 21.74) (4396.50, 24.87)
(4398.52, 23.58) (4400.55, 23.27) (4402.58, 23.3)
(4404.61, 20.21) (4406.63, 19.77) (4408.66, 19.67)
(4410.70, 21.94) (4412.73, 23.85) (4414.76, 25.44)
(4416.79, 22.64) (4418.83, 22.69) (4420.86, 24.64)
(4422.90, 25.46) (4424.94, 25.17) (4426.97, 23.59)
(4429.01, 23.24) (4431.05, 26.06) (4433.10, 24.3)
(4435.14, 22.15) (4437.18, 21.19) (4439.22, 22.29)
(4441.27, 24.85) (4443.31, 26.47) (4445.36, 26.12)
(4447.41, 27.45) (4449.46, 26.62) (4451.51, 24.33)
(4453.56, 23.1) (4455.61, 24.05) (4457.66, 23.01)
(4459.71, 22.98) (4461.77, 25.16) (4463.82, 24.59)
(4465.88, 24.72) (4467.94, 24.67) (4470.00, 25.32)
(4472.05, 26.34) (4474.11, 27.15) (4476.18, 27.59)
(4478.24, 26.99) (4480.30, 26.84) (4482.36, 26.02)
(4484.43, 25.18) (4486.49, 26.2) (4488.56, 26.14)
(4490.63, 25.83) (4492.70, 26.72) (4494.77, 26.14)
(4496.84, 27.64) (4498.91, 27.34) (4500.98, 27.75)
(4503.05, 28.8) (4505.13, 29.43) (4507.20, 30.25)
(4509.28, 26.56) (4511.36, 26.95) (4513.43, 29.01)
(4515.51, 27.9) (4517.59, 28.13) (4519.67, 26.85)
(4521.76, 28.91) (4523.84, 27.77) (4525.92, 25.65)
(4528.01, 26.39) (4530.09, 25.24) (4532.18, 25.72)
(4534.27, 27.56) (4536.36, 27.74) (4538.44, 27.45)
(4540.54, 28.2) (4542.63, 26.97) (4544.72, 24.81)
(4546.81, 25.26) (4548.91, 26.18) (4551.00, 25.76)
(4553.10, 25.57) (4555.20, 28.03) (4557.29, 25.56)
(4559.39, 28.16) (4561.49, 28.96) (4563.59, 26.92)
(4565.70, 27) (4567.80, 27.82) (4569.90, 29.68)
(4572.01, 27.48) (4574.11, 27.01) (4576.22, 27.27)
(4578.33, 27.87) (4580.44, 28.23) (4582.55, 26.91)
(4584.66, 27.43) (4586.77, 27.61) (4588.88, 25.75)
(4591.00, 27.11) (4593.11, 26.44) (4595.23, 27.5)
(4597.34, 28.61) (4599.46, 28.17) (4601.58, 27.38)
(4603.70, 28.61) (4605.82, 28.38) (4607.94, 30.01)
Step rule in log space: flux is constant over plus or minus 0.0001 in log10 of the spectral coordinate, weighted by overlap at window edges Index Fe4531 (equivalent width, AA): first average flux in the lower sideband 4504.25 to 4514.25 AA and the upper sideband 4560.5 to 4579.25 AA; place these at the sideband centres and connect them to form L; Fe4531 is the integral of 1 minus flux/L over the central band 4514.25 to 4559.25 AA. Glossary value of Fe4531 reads 2.2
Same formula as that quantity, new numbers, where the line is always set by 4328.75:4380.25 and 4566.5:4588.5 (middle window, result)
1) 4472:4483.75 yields -0.6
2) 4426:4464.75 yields 0.7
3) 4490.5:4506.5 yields -1.0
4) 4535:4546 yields -0.1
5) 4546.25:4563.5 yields 0.3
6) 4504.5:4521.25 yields -1.2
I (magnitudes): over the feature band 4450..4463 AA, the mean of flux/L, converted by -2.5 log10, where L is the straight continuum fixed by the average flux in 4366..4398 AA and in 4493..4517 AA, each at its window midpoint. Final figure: 0.072 mag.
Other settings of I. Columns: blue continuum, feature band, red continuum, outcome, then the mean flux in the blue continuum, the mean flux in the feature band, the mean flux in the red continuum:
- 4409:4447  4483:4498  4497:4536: 0.01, 24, 26.3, 27.6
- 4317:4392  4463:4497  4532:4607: -0.04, 21.9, 26.1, 27.3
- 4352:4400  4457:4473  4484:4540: 0.04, 22.4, 24.6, 27.3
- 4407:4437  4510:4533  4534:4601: -0.05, 23.5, 27.1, 27.2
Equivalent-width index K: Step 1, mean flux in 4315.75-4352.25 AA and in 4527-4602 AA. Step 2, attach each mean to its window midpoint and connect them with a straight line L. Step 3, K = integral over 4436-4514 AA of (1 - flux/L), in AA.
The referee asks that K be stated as -3.38 AA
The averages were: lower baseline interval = 21.4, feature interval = 26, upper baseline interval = 27.1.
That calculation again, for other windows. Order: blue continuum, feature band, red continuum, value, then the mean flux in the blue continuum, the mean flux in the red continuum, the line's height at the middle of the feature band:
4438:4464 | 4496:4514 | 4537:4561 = -1.7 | 24.7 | 26.6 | 25.7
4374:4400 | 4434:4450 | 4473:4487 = -0.1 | 21.3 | 26.6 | 24.4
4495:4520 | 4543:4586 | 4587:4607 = 1.0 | 28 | 27.6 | 27.7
